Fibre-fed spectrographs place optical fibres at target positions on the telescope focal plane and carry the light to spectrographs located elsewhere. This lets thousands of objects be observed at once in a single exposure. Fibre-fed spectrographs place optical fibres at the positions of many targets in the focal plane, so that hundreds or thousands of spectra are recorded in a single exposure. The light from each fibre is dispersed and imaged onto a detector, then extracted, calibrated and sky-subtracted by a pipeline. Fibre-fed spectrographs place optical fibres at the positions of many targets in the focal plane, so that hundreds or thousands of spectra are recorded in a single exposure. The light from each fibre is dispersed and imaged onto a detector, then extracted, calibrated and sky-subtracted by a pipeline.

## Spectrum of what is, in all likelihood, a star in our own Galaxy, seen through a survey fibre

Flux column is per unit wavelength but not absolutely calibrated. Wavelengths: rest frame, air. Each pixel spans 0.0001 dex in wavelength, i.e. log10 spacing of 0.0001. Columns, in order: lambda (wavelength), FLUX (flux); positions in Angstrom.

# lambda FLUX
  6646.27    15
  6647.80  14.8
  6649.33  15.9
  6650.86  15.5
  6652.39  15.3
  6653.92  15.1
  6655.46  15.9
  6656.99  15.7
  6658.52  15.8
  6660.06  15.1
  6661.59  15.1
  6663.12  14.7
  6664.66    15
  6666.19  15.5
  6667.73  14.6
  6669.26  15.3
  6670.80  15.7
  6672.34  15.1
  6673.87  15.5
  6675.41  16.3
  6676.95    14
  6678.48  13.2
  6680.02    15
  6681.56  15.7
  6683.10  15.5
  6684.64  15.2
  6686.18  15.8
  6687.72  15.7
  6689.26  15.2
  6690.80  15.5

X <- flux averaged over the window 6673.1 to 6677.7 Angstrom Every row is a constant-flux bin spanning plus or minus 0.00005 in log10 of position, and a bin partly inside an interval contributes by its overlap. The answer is 15.3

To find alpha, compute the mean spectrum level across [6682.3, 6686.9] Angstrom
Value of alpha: 15.5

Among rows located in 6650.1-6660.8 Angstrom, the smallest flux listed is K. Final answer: 15.1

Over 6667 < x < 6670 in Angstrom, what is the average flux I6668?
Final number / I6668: 15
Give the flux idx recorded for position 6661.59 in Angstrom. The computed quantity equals 15.1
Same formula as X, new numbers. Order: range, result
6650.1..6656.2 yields 15.4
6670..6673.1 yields 15.4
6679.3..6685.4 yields 15.3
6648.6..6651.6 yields 15.7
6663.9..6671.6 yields 15.2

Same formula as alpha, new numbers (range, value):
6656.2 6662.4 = 15.4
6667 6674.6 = 15.3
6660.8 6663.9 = 14.9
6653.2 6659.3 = 15.6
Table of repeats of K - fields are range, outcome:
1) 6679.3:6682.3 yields 15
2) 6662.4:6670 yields 14.6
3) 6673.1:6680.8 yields 13.2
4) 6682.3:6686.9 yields 15.2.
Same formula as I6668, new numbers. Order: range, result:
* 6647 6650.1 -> 15.4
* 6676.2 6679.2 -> 13.6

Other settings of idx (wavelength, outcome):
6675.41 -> 16.3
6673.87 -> 15.5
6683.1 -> 15.5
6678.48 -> 13.2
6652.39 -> 15.3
